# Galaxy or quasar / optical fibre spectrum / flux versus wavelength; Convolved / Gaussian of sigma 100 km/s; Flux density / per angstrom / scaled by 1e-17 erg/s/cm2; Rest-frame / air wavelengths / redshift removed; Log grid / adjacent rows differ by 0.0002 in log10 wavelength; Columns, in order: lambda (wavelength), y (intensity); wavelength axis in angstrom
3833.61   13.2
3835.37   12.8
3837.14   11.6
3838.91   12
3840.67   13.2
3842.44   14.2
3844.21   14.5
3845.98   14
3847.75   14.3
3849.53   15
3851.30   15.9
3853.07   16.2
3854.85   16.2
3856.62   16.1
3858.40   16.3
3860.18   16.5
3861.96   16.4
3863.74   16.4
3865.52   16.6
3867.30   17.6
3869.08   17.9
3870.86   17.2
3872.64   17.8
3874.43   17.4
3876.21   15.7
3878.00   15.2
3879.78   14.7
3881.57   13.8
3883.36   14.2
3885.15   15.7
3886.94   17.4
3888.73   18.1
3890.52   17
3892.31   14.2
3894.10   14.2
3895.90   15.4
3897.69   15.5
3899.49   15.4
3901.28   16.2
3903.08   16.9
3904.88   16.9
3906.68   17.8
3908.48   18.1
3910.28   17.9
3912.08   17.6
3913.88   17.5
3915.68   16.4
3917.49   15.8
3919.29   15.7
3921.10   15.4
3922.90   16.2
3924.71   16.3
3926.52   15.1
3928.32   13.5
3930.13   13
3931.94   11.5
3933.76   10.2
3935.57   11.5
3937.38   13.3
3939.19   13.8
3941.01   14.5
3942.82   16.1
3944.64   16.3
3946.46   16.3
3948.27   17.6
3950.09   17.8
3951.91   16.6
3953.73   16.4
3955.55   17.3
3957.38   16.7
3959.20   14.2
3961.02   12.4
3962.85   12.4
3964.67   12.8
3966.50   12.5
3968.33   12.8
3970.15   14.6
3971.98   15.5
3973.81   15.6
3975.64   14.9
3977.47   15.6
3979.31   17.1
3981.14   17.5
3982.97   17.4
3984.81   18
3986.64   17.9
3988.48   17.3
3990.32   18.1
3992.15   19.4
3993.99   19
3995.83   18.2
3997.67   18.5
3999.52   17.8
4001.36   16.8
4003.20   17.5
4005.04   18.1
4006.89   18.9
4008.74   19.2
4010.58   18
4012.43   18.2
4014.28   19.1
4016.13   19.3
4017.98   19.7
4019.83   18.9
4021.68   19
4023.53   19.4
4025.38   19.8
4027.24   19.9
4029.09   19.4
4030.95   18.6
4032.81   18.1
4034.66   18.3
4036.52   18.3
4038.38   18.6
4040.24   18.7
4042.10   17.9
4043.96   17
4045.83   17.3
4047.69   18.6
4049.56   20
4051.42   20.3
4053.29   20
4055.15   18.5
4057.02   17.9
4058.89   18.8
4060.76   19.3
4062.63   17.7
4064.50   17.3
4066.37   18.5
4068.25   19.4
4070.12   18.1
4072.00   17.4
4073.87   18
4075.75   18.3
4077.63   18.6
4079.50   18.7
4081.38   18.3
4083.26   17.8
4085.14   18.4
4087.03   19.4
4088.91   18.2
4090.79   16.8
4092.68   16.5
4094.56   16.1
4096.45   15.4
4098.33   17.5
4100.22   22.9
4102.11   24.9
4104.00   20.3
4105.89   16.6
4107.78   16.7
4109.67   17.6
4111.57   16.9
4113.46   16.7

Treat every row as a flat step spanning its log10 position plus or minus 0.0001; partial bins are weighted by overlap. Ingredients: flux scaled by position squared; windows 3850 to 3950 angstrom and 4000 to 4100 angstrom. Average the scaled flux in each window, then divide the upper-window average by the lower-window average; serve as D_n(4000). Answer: 1.26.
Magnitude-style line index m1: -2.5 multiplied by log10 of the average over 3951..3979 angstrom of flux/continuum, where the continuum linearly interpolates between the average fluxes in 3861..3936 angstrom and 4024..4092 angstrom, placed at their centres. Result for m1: 0.15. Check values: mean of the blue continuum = 15.8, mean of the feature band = 14.7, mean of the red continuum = 18.5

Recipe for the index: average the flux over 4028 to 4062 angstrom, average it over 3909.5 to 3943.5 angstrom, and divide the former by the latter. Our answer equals 1.26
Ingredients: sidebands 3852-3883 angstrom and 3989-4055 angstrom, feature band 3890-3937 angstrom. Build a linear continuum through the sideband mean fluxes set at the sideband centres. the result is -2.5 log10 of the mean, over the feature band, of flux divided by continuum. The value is 0.108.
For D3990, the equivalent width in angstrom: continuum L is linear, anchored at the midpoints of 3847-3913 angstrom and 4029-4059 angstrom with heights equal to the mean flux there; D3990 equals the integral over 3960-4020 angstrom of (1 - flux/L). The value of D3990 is 3.1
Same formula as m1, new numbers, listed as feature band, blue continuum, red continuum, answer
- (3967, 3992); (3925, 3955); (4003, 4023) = 0.04 mag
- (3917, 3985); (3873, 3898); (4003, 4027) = 0.16 mag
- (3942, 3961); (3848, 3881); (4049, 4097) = 0.05 mag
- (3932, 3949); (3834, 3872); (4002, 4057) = 0.19 mag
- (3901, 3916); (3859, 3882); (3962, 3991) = -0.08 mag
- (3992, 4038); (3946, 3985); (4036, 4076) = -0.10 mag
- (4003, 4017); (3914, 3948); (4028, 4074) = -0.09 mag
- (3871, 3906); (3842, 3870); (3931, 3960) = -0.02 mag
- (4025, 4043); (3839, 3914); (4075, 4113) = -0.06 mag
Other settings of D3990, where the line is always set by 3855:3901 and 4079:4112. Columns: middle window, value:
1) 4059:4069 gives -0.3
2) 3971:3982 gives 0.7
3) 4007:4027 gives -1.8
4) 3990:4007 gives -0.9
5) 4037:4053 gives -0.7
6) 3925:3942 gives 3.7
